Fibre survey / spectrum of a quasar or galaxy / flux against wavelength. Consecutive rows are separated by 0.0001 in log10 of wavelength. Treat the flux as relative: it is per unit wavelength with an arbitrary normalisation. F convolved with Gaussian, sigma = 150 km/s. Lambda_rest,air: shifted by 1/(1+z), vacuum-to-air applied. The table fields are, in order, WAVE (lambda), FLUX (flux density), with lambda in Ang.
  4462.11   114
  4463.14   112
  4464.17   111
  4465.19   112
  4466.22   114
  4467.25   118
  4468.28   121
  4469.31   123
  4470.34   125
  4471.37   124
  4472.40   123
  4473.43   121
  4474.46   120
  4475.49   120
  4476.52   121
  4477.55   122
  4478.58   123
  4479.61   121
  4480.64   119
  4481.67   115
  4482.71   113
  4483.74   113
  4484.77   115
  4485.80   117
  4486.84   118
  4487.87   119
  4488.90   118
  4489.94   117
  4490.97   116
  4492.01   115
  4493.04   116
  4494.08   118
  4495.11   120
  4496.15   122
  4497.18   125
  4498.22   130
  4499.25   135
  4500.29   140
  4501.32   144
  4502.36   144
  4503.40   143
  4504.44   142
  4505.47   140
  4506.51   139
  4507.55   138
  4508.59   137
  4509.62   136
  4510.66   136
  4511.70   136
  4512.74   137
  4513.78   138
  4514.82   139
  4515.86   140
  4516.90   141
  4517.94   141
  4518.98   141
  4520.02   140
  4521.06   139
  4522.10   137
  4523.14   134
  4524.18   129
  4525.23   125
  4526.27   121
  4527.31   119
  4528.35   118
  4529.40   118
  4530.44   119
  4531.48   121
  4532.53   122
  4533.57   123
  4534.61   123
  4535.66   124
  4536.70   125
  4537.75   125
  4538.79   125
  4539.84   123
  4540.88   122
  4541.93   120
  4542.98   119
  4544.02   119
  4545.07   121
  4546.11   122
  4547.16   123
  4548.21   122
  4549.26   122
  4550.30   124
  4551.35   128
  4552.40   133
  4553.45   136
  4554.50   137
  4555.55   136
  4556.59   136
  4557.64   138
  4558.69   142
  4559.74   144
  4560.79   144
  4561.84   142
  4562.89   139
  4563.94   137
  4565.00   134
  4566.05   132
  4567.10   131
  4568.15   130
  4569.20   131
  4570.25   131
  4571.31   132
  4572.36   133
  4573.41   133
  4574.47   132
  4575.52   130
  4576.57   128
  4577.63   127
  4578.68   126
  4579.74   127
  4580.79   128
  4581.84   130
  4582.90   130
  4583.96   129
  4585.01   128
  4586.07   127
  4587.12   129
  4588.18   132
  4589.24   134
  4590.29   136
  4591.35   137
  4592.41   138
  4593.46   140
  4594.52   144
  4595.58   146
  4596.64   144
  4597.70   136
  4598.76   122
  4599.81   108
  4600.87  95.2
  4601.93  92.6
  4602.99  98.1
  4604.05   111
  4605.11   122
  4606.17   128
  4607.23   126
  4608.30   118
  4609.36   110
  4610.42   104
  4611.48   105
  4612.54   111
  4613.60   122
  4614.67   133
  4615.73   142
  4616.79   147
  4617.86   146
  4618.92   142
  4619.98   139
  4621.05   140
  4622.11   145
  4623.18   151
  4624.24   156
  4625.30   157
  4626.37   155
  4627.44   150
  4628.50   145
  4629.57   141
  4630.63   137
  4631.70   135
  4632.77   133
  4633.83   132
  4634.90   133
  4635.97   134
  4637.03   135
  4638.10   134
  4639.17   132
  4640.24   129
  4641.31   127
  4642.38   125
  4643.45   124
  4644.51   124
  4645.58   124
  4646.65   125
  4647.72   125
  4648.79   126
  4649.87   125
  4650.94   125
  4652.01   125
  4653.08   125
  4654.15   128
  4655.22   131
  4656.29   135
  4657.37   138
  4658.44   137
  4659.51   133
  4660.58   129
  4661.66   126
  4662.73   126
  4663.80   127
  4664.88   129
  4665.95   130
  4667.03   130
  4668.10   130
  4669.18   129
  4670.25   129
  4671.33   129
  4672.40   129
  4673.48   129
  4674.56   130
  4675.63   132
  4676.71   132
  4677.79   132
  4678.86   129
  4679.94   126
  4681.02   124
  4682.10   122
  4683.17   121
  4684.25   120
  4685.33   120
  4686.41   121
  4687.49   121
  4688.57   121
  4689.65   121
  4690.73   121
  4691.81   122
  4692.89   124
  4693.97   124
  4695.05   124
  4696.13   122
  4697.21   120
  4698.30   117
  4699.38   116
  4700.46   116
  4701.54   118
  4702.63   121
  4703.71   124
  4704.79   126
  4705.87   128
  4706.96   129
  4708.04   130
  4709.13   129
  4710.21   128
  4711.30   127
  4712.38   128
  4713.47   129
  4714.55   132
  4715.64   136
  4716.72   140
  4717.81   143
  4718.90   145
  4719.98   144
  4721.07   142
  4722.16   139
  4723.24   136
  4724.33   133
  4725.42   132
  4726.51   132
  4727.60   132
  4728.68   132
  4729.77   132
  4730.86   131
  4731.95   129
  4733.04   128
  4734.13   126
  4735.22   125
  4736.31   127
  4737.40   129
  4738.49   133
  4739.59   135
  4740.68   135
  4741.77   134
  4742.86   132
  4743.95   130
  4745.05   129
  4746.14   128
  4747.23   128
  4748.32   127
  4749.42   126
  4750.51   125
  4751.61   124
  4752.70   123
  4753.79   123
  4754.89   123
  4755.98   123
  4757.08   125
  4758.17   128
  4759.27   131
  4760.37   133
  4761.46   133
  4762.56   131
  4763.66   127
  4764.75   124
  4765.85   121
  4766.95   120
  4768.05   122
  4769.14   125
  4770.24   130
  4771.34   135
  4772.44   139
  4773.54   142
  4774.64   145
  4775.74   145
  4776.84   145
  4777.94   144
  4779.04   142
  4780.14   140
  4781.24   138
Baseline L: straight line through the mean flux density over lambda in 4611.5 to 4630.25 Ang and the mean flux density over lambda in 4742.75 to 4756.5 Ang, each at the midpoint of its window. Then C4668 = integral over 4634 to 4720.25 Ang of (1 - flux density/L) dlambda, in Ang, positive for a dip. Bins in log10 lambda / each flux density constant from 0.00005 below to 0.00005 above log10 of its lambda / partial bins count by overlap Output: 4.6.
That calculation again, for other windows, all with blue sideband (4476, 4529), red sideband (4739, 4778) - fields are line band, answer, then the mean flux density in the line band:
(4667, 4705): 1.6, 124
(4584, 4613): 1.4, 123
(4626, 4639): -0.9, 138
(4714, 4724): -0.7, 140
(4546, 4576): -0.9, 133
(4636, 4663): 0.2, 129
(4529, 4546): 0.9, 122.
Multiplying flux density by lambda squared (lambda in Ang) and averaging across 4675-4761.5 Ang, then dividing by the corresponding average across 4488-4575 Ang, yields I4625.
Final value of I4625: 1.1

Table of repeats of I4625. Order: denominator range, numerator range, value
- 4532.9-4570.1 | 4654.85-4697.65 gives 1.03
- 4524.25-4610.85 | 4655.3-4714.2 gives 1.04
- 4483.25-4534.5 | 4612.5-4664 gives 1.10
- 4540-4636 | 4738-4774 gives 1.05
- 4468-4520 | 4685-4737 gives 1.10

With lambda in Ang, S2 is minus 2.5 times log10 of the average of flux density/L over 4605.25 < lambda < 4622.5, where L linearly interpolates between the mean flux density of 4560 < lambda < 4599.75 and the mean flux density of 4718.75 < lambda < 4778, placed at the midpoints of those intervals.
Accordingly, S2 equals 0.04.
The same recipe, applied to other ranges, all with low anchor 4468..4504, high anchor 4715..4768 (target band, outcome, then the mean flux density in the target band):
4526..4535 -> 0.03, 120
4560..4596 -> -0.06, 133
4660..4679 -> -0.01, 129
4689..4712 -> 0.05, 123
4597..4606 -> 0.13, 112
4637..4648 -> 0.00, 127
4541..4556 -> -0.01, 126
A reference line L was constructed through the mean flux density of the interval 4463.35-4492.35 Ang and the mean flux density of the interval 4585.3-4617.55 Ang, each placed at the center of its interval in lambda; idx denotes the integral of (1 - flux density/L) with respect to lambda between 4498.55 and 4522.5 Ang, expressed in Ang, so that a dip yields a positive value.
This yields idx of -3.8 Ang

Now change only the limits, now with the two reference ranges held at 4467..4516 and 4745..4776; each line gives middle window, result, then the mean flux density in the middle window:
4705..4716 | -0.1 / 129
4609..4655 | -1.8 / 133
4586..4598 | -0.9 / 137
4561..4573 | -0.7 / 134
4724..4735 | -0.2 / 130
